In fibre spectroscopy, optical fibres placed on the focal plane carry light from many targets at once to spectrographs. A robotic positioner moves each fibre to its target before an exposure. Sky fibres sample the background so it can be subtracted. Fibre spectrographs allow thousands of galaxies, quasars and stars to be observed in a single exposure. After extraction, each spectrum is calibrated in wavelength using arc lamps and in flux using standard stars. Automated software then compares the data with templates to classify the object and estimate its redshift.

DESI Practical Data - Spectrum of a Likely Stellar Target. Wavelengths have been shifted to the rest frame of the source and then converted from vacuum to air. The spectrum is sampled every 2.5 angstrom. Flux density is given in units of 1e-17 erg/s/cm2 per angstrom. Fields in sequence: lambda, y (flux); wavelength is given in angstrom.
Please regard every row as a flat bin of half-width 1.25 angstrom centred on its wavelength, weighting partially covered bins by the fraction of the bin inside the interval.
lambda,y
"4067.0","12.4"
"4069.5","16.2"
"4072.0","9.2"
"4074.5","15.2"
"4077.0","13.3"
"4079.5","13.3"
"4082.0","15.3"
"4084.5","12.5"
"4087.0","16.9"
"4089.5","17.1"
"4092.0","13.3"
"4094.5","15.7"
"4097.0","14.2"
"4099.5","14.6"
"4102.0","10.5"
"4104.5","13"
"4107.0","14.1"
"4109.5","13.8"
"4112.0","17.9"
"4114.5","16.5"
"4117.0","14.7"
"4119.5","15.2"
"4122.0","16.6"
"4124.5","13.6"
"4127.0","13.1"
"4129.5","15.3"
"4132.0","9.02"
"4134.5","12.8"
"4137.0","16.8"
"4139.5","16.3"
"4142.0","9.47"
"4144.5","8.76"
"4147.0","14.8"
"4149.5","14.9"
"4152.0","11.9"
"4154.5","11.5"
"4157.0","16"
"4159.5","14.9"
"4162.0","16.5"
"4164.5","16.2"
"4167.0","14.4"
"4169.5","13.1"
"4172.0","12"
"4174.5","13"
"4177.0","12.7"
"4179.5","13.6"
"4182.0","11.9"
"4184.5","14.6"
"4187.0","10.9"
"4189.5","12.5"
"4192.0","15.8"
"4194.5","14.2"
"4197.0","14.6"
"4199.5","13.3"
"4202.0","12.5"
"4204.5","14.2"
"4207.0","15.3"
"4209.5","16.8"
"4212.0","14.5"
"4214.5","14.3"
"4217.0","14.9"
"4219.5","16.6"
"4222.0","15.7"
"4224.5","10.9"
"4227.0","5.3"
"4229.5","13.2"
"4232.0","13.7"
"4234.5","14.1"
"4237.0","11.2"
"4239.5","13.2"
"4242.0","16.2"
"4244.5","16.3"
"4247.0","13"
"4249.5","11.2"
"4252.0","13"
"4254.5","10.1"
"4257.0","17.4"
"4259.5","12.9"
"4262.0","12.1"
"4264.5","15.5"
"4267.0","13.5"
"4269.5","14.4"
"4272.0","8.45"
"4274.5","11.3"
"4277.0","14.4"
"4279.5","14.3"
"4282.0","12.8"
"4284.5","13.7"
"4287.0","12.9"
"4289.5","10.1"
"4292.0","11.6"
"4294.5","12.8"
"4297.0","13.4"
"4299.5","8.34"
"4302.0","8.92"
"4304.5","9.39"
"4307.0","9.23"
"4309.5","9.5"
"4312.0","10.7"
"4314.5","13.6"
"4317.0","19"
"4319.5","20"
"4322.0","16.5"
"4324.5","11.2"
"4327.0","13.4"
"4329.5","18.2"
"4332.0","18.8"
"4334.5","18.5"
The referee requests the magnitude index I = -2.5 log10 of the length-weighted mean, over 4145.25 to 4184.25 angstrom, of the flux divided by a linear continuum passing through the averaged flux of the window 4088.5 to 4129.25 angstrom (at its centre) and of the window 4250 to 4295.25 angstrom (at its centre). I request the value 0.018 mag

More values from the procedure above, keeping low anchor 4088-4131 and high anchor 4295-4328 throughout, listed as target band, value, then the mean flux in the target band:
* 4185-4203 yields 0.02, 13.5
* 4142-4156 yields 0.17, 12.2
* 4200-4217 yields -0.07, 14.6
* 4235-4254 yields -0.01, 13.3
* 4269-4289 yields 0.02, 12.6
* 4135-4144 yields 0.06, 13.6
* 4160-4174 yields -0.03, 14.4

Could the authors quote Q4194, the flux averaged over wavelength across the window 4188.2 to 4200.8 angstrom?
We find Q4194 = 14.1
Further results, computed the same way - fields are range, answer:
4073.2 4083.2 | 14.2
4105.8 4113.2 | 15.3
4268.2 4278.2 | 12.1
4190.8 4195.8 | 15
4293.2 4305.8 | 10.6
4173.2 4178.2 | 12.8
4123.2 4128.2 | 13.4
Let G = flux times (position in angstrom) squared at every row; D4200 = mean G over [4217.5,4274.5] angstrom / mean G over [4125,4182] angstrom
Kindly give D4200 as 1.0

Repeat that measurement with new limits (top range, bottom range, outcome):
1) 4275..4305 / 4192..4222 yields 0.84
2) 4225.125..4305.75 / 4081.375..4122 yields 0.91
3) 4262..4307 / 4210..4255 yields 0.93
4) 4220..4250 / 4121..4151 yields 1.01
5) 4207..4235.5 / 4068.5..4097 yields 1.02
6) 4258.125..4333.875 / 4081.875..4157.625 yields 1.01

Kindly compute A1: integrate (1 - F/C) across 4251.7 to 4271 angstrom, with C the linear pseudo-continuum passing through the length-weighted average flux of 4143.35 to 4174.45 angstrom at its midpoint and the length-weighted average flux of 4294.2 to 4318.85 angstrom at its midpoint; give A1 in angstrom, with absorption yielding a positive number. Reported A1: -2.0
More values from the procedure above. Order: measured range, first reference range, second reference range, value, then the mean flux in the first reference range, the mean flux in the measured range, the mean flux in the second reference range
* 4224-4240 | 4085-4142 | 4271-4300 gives 1.5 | 14.5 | 11.6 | 12.1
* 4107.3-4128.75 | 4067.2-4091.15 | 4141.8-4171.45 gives -1.8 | 14.2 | 15.1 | 13.6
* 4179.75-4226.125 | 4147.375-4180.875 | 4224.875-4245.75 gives -2.4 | 13.9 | 14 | 12.8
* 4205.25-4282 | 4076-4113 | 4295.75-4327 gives -2.1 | 14.4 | 13.5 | 12.5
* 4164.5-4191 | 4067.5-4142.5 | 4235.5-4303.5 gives 1.0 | 14.2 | 13.1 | 12.7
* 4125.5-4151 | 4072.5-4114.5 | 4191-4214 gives 2.4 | 14.4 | 13.1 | 14.6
